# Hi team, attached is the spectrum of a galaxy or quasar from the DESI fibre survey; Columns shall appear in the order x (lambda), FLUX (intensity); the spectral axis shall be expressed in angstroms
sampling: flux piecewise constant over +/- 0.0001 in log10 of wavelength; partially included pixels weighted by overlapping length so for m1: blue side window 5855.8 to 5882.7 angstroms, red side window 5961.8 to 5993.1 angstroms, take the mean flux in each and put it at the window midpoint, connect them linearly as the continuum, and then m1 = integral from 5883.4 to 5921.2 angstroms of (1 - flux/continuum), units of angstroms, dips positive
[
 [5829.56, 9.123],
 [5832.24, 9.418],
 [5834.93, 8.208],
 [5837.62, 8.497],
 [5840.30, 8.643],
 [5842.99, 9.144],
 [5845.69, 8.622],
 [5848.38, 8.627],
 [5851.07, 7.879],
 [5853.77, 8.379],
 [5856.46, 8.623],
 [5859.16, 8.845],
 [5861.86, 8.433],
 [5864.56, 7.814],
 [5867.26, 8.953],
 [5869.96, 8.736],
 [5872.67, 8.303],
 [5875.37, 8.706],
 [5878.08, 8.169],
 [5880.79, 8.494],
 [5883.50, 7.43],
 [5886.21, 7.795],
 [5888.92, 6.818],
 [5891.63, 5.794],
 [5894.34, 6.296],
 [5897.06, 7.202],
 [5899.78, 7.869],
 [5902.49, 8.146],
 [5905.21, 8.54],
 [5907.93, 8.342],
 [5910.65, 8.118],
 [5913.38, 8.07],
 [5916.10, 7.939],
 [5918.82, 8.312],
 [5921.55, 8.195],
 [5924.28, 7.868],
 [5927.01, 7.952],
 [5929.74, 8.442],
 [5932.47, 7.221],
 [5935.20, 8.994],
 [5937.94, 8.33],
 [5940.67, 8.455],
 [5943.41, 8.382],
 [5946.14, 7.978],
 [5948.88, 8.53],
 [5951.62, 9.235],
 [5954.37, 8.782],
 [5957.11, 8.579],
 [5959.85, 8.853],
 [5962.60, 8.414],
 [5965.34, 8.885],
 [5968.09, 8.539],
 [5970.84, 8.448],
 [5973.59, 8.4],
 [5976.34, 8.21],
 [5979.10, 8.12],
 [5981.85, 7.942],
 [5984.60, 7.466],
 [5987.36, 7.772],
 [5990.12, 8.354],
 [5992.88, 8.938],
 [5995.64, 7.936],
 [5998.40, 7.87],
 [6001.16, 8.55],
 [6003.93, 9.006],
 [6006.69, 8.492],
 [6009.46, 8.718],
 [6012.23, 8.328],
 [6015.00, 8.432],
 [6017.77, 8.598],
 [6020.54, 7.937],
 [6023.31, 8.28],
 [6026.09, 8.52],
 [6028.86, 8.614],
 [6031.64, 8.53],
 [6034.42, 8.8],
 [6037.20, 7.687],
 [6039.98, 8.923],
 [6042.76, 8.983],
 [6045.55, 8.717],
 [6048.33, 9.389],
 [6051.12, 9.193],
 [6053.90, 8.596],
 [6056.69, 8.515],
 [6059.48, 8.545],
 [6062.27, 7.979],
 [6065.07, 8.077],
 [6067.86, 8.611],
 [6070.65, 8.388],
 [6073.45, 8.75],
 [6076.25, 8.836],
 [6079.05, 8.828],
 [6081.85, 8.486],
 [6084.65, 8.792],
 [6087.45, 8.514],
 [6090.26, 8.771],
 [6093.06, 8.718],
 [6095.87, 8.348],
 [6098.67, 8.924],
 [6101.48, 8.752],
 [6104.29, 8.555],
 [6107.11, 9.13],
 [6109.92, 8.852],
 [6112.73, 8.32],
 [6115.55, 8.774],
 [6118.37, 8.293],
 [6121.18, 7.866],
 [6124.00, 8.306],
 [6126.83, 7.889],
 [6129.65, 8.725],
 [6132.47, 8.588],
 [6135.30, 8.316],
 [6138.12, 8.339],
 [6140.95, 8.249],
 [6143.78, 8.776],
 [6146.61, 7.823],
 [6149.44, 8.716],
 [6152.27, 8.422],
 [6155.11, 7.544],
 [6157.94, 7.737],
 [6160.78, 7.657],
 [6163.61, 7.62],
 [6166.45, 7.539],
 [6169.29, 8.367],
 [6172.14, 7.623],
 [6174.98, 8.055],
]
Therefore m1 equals 3.46 angstroms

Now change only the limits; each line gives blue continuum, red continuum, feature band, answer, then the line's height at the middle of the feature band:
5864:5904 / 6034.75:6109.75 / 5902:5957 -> -2.17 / 7.98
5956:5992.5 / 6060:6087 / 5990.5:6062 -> -1.04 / 8.43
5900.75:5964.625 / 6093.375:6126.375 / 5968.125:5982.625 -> 0.21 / 8.39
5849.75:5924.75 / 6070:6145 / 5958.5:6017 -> -0.79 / 8.26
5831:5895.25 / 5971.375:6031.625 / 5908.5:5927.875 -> 0.40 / 8.25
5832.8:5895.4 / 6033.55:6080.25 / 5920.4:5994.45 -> 0.41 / 8.39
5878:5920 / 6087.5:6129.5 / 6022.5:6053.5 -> -1.67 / 8.25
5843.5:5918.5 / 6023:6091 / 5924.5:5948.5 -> 0.04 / 8.23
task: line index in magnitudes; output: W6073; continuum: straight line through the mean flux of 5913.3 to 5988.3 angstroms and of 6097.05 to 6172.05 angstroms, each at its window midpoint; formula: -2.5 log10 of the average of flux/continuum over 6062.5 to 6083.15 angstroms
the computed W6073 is -0.030 mag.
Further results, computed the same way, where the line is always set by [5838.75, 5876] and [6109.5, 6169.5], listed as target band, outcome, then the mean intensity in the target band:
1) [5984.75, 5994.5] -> 0.02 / 8.23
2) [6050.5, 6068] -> -0.02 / 8.47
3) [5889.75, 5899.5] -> 0.27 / 6.61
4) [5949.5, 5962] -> -0.05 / 8.81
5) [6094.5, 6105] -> -0.05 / 8.66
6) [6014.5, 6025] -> 0.01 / 8.31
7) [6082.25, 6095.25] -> -0.05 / 8.66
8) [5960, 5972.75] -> -0.02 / 8.59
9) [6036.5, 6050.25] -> -0.06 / 8.81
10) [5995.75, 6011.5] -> -0.01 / 8.47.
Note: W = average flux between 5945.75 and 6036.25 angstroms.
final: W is 8.43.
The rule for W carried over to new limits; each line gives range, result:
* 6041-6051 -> 9.04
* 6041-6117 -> 8.68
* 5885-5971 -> 8.1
